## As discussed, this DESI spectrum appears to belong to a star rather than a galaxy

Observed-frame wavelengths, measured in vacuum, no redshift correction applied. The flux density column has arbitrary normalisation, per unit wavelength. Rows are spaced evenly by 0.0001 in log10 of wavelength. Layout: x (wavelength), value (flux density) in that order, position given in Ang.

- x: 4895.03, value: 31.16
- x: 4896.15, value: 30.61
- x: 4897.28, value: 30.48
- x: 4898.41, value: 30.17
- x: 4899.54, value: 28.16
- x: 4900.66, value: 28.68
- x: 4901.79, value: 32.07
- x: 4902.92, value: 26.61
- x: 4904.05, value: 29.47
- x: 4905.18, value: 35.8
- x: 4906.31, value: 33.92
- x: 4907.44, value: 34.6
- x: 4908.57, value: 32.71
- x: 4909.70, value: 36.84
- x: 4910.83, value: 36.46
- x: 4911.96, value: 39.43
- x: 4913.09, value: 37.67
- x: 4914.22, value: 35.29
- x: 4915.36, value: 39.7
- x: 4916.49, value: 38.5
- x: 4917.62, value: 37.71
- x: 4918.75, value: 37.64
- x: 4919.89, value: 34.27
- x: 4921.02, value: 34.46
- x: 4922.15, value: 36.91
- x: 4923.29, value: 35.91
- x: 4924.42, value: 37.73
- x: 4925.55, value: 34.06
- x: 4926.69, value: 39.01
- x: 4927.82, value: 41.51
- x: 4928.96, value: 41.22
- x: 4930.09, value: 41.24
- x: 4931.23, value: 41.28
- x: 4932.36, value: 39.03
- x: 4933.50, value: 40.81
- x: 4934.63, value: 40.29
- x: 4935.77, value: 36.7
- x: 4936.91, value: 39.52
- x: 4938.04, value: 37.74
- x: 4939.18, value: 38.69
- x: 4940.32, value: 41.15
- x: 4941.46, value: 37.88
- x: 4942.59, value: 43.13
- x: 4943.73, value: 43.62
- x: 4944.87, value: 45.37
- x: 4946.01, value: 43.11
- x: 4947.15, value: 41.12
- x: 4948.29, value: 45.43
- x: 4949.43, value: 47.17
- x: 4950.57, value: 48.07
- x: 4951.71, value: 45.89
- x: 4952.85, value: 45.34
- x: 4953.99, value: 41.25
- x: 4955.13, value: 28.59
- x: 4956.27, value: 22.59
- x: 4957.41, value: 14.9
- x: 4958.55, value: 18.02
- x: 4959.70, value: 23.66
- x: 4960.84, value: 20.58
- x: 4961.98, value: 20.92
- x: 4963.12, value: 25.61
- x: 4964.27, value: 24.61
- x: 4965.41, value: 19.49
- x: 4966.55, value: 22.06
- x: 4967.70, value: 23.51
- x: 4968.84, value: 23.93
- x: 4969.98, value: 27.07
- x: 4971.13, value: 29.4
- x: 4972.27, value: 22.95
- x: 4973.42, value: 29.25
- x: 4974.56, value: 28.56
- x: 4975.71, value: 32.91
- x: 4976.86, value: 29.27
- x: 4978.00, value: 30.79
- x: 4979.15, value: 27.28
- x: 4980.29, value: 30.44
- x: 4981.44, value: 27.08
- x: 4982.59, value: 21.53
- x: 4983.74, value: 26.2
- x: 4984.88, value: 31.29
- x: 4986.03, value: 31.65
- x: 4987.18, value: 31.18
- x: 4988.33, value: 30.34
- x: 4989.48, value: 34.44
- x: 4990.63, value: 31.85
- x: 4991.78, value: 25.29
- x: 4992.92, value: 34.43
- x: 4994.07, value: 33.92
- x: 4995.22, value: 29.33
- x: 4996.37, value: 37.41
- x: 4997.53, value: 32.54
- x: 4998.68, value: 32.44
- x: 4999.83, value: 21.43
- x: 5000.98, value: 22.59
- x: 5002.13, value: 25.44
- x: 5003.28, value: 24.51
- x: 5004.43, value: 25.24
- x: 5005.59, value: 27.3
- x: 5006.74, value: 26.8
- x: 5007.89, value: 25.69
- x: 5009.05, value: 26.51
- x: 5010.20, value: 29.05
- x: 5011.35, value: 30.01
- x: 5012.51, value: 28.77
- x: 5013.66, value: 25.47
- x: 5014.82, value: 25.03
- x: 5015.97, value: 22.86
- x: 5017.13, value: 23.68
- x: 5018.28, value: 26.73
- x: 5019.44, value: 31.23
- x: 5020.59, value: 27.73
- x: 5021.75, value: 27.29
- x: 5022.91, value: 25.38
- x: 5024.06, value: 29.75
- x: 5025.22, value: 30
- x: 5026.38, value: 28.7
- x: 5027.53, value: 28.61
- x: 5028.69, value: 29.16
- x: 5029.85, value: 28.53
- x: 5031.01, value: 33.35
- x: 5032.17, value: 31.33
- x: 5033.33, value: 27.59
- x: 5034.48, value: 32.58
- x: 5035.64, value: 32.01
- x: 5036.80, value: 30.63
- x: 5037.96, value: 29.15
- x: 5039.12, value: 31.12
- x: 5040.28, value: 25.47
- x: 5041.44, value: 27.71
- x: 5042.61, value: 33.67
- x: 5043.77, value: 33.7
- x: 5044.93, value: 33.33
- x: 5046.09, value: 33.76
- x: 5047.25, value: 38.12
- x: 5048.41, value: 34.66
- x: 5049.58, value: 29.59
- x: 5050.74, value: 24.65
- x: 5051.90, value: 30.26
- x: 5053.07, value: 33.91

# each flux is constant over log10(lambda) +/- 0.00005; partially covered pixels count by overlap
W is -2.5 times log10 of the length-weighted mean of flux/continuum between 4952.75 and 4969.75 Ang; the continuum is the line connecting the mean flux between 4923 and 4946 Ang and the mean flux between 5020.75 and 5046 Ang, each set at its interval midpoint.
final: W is 0.457 mag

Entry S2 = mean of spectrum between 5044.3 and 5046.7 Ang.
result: 33.7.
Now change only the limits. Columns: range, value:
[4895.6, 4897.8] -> 30.5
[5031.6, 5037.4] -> 30.9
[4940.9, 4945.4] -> 42.5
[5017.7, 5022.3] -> 28.3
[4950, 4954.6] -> 45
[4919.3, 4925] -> 35.9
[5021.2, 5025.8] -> 28.1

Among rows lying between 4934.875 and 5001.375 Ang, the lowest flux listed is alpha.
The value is 14.9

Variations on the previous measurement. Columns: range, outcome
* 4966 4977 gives 22.06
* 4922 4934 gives 34.06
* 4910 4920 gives 34.27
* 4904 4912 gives 29.47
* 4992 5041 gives 21.43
